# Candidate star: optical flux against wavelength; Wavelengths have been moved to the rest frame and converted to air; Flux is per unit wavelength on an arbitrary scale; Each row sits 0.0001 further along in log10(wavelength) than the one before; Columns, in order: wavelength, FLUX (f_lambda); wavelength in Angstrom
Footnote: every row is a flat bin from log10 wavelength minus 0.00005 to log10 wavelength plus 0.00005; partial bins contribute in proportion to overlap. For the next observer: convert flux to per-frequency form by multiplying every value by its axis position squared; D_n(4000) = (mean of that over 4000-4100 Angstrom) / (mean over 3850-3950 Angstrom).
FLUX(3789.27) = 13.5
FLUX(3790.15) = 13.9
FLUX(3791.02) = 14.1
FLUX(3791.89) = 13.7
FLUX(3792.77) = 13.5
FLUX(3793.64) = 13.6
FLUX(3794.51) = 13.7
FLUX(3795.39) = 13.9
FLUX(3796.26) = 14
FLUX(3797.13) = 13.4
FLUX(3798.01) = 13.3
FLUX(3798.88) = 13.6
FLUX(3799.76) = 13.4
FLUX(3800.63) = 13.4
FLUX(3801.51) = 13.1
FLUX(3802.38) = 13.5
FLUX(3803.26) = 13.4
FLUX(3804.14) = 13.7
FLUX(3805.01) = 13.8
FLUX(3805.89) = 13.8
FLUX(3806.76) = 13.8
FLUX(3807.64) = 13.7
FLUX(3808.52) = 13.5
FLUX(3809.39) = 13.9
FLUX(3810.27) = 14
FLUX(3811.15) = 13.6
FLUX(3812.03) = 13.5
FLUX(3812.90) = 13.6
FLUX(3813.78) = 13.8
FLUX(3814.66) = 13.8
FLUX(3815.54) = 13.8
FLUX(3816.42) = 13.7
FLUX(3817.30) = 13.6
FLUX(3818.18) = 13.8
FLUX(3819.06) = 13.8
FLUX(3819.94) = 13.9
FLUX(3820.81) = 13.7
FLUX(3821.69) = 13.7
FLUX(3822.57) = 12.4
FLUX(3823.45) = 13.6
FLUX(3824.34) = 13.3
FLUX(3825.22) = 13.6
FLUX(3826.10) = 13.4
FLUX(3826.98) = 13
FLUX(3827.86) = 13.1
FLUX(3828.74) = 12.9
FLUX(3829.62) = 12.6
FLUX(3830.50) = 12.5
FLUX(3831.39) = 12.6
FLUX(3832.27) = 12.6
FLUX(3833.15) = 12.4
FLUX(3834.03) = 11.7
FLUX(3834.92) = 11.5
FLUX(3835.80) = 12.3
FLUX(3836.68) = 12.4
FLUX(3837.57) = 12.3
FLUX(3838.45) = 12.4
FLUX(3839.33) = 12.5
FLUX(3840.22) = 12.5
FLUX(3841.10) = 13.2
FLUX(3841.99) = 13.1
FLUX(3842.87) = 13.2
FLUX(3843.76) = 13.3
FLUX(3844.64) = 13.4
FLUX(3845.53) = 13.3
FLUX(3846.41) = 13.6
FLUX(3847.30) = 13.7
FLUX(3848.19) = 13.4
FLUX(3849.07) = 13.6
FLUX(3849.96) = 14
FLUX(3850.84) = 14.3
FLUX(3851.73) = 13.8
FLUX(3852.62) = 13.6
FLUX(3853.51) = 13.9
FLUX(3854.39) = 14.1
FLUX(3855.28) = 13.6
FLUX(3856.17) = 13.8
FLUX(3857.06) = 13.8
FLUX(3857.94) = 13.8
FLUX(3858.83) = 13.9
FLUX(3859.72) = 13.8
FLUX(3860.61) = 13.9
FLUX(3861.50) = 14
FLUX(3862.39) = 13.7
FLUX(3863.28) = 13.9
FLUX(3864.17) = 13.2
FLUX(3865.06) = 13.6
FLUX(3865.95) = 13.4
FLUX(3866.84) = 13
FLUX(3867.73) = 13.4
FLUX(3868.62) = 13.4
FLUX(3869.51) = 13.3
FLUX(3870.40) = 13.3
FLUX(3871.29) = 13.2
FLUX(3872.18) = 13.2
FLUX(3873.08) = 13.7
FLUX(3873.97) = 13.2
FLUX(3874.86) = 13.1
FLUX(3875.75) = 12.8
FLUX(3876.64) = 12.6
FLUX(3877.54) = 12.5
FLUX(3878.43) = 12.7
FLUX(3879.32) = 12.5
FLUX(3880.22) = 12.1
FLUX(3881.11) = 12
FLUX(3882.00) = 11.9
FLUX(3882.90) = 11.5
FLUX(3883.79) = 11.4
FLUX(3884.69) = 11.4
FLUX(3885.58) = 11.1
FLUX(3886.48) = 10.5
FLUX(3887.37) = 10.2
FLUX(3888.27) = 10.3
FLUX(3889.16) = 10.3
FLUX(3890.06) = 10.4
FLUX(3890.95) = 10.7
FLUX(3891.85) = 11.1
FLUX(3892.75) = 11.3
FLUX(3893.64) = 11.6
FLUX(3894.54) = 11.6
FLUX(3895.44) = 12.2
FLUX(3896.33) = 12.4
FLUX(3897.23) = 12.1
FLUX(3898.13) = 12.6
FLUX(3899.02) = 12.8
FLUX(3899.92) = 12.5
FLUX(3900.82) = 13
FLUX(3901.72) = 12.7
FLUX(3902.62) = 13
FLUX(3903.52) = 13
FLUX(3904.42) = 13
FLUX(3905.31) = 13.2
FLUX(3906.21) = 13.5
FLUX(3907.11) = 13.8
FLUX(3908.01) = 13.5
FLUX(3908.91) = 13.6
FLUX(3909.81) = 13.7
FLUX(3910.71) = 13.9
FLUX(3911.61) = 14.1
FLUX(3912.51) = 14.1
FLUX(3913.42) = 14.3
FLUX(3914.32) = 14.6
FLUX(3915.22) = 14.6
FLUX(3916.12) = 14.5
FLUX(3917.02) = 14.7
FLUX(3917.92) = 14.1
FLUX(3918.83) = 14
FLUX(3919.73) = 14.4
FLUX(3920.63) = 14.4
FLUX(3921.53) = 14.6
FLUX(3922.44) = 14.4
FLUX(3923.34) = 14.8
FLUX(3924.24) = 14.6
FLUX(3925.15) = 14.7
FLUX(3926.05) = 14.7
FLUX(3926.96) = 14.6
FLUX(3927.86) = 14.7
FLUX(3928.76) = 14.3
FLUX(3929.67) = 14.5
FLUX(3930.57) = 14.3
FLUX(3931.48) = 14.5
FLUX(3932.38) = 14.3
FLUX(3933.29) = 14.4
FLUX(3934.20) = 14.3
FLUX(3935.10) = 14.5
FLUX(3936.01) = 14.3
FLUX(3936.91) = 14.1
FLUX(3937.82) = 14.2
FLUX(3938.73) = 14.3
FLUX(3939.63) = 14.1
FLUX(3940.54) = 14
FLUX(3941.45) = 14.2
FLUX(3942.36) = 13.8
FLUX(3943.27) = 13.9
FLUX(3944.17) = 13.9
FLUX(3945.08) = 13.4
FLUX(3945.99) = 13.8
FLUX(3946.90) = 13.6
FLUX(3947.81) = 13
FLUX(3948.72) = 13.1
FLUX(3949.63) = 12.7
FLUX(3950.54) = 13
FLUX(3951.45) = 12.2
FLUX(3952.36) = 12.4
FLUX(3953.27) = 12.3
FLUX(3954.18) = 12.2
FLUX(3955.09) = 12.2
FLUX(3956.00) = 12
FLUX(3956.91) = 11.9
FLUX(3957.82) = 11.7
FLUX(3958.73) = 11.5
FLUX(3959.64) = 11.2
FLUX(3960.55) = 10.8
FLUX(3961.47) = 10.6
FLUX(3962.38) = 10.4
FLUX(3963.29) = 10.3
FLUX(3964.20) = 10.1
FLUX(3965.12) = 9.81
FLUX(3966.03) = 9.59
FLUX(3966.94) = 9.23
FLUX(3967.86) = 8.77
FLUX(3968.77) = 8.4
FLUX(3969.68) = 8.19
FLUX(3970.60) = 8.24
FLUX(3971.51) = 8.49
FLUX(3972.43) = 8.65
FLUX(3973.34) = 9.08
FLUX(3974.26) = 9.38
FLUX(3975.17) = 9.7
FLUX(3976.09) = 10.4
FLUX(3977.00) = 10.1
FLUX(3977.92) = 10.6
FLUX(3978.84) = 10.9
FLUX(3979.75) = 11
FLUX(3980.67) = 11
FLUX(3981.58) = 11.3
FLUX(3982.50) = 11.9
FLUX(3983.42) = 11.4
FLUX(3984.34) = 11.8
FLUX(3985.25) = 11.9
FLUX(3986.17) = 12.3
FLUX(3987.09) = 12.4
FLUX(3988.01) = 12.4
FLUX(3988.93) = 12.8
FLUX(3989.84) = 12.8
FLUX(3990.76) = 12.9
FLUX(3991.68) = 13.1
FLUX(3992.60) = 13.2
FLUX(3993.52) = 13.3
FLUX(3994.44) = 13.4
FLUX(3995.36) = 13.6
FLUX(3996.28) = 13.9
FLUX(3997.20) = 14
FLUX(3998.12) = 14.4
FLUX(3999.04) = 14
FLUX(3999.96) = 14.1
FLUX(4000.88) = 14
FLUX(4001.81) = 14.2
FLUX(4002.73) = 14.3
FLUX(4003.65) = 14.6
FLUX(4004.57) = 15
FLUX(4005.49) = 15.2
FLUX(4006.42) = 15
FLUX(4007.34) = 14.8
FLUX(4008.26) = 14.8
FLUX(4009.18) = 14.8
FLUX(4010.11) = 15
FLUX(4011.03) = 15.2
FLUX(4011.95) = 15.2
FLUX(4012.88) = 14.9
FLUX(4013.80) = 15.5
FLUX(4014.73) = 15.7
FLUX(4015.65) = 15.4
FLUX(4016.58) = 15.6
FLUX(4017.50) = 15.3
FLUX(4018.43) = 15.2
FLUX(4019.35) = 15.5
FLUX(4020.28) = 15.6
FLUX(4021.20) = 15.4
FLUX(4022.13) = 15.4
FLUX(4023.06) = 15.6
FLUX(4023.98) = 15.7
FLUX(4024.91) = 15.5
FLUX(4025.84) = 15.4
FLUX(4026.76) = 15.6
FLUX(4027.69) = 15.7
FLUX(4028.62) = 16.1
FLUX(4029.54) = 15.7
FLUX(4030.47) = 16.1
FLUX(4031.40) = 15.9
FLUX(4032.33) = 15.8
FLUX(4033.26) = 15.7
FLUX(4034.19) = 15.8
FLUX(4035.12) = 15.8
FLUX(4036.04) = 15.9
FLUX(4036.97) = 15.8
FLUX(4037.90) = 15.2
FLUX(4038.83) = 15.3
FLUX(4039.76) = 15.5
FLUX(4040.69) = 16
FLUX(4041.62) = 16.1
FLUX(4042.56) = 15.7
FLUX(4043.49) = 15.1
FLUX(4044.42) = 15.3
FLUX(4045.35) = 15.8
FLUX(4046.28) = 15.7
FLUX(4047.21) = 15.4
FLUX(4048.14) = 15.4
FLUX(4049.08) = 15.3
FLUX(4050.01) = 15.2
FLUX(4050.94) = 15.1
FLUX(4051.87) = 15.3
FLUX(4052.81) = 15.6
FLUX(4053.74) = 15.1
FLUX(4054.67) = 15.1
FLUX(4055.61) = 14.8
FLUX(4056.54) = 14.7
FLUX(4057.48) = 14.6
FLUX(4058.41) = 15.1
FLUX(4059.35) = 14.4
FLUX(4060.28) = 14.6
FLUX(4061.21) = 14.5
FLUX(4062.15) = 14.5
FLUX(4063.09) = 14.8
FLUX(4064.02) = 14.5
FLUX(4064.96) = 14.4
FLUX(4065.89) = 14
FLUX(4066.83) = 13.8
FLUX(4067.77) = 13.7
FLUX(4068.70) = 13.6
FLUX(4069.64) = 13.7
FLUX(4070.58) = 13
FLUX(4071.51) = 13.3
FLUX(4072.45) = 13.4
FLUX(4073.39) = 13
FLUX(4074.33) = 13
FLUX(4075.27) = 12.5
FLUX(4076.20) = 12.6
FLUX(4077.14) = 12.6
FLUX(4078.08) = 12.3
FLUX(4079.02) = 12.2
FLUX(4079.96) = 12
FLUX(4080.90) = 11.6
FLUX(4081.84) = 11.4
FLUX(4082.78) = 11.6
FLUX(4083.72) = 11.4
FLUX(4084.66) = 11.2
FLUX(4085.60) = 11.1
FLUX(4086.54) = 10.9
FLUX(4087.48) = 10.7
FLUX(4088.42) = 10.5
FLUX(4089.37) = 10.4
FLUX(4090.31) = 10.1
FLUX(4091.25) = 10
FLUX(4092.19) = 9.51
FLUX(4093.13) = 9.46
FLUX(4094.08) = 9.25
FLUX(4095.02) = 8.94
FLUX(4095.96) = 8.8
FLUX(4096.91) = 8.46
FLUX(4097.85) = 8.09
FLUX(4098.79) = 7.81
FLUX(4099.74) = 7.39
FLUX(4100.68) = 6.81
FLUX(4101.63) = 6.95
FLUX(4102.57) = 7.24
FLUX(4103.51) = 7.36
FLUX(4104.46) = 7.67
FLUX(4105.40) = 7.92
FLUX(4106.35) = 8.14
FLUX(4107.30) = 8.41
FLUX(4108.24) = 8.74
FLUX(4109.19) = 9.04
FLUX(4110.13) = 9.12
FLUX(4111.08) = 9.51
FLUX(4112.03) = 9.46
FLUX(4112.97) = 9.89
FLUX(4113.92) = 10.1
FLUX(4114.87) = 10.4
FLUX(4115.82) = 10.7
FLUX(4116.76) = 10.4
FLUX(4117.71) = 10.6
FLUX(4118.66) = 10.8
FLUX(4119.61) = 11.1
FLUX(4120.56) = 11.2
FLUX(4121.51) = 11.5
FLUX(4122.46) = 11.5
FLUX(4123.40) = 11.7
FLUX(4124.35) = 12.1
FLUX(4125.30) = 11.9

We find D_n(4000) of 1.1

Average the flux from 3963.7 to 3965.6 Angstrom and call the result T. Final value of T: 9.95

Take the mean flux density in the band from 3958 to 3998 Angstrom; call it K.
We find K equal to 11.1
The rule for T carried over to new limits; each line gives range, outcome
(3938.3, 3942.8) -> 14.1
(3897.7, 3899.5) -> 12.7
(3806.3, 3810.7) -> 13.8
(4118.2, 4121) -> 11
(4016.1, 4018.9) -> 15.4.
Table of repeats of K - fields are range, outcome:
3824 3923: 13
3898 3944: 14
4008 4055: 15.5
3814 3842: 13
